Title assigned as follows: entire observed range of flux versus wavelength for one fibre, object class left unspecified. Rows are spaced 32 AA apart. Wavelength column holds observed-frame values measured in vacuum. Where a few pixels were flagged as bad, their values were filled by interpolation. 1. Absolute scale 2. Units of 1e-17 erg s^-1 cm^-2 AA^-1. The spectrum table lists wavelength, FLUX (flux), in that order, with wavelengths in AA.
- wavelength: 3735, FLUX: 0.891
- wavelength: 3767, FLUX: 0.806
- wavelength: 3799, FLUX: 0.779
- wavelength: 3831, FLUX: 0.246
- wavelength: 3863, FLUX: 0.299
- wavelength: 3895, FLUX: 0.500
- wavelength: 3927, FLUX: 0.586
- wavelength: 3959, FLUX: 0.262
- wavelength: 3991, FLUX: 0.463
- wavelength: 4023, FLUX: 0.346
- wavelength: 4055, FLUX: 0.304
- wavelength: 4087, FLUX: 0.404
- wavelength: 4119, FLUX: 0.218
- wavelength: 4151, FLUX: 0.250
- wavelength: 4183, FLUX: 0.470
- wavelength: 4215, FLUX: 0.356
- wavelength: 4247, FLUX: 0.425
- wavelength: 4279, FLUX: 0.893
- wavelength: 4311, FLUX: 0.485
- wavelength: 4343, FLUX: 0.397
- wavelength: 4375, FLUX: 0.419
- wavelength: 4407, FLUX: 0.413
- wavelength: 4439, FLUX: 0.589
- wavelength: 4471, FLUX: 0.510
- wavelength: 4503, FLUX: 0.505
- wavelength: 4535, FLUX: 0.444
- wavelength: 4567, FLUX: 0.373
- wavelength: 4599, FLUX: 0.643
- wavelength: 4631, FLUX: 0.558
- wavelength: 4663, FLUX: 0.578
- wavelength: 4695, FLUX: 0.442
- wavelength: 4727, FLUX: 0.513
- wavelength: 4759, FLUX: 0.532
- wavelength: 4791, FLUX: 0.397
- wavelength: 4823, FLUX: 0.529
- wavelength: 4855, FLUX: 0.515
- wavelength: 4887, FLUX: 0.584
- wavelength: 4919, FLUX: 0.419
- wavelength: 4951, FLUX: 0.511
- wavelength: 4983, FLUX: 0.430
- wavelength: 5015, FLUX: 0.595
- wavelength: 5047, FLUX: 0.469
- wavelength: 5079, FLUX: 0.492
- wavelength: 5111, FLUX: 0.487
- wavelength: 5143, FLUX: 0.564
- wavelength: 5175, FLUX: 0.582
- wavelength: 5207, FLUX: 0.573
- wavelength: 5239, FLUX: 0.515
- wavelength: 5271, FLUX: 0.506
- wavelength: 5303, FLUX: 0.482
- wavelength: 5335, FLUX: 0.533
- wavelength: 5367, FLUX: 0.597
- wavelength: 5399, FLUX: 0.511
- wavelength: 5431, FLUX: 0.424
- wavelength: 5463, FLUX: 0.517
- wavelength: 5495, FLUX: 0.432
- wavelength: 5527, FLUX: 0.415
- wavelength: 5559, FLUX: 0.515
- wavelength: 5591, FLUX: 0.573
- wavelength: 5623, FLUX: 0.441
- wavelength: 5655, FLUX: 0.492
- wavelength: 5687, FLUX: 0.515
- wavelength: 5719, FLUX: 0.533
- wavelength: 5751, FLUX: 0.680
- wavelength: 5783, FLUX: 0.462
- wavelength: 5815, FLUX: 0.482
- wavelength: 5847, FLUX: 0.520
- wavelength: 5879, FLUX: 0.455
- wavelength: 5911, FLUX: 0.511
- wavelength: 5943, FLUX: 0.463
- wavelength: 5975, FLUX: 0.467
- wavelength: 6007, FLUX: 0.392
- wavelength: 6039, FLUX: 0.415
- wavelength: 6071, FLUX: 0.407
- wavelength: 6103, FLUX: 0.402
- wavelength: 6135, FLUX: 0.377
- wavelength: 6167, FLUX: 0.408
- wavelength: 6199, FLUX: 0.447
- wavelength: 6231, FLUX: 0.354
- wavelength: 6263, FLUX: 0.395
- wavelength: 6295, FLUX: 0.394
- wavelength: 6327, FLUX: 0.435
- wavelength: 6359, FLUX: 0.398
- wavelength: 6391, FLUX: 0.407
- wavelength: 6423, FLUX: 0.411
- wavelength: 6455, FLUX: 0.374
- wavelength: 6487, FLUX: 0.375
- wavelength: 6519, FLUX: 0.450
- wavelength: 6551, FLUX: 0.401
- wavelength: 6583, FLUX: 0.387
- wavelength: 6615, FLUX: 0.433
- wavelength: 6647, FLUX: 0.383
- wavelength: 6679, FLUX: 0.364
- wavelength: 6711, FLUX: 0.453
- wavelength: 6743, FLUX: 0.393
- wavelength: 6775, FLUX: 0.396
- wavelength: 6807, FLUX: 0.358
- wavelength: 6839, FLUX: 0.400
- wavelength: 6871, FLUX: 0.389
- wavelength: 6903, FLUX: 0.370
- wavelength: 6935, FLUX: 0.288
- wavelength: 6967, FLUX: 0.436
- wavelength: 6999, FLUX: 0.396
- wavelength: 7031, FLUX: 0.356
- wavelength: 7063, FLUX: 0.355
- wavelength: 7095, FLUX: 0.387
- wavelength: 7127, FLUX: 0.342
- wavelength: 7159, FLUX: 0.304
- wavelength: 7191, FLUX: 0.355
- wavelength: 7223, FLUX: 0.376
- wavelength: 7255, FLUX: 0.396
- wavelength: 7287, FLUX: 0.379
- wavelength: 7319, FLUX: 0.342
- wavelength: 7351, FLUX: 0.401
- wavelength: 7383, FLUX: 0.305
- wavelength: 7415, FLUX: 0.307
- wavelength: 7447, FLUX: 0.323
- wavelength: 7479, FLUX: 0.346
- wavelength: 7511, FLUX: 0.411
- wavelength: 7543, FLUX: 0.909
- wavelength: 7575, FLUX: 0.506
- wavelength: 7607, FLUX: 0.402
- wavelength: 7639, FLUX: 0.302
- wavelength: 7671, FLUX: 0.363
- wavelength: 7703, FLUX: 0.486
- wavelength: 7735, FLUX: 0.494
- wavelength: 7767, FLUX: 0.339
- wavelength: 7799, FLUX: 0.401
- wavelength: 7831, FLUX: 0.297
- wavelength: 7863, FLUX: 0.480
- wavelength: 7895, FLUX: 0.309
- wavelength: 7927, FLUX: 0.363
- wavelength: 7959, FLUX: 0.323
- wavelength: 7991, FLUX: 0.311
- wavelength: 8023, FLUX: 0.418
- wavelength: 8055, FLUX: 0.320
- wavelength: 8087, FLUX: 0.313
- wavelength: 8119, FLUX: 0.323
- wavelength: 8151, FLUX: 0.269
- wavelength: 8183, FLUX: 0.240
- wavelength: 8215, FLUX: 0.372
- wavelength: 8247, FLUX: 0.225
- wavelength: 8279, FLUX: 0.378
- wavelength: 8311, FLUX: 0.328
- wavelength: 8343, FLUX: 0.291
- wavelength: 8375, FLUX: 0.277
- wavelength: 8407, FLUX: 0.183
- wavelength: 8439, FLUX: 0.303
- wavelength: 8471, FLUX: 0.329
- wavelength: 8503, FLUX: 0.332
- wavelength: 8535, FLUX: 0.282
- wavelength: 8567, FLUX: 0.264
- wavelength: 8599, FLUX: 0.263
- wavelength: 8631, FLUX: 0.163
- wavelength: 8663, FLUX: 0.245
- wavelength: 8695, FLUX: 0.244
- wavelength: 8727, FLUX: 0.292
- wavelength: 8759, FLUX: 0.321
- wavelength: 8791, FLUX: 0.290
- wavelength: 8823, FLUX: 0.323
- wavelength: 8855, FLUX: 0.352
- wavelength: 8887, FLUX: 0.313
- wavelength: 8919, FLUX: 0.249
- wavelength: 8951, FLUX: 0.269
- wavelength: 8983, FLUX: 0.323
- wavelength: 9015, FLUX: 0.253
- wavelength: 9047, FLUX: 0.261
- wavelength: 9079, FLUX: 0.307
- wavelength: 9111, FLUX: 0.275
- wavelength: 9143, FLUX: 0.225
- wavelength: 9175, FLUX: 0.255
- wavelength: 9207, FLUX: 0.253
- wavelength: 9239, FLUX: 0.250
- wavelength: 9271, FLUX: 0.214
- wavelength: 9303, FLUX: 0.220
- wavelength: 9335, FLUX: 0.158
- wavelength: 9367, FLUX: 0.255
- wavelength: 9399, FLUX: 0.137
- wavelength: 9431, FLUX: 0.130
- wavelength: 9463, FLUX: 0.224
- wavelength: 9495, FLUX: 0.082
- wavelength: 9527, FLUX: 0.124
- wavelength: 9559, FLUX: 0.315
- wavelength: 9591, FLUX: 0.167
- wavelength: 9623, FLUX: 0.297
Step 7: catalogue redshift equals 0.149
